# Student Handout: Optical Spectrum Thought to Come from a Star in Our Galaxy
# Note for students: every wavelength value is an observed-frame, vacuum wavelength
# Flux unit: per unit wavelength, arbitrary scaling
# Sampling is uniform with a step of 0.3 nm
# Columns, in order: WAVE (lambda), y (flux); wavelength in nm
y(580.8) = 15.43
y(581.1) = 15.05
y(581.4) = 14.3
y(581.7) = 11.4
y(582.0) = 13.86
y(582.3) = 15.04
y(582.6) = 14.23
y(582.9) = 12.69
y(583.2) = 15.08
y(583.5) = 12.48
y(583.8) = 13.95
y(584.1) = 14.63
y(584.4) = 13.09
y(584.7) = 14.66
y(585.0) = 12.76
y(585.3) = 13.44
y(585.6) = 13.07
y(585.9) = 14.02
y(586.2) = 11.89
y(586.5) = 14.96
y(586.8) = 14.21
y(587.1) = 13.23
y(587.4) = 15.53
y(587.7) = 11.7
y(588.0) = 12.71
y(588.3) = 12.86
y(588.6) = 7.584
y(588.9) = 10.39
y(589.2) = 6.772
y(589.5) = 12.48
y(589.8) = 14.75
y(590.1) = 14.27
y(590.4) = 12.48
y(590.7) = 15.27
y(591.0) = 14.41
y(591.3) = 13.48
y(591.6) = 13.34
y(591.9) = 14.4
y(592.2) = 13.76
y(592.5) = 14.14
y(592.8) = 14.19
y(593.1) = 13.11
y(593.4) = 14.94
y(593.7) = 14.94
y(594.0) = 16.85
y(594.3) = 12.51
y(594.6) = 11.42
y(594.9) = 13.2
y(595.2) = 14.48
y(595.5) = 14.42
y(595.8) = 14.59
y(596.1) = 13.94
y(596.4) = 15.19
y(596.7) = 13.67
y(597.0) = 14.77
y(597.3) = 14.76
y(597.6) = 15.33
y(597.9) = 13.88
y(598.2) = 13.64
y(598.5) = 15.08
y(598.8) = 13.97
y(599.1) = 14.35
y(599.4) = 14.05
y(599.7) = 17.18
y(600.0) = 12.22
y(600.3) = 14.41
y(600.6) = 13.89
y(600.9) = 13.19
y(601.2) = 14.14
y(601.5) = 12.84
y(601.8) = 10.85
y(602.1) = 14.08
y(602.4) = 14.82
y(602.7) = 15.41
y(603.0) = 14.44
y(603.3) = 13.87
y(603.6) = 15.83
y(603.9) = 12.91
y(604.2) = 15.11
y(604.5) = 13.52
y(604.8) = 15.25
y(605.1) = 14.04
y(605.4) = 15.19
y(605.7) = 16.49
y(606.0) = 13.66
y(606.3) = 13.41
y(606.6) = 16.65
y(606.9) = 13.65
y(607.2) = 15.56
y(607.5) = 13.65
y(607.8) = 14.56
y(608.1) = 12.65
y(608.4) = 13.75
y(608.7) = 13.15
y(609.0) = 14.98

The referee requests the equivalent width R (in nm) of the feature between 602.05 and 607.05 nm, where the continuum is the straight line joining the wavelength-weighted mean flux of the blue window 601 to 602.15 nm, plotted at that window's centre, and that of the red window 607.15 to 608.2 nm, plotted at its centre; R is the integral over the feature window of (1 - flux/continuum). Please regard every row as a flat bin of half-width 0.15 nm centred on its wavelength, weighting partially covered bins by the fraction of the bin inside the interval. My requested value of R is -0.44 nm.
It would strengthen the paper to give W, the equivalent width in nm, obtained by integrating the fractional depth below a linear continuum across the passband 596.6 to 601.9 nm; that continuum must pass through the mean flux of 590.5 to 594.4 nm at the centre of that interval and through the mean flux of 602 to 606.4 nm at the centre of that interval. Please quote 0.14 nm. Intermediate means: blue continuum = 14.3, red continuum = 14.6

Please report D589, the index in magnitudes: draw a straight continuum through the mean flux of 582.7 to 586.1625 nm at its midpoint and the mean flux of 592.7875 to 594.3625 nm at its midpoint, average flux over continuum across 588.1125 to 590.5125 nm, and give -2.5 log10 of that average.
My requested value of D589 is 0.23 mag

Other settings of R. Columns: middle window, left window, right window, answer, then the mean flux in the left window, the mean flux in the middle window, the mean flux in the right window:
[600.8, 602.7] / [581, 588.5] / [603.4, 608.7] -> 0.102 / 13.6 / 13.5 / 14.4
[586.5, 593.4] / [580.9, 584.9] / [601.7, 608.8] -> 0.480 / 13.9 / 13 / 14.3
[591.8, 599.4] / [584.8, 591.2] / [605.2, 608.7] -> -0.429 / 12.8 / 14.2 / 14.4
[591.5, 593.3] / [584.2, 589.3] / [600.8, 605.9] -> -0.097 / 12.6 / 13.9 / 14.2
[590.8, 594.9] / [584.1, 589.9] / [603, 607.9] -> -0.209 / 12.7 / 13.9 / 14.6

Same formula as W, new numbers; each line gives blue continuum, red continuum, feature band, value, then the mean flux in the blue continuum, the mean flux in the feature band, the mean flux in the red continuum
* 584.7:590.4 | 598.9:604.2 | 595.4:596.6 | -0.09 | 12.6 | 14.5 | 14.1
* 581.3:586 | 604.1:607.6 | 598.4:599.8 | -0.05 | 13.7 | 14.8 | 14.7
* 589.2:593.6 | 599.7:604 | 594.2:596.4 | 0.02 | 13.7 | 13.6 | 13.9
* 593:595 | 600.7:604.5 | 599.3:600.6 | -0.05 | 13.9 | 14.4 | 13.9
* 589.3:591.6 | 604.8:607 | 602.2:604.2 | 0.00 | 13.7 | 14.6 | 14.8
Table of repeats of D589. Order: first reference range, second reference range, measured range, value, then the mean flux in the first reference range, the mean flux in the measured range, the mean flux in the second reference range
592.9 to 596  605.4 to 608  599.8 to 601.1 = 0.059 mag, 14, 13.6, 14.7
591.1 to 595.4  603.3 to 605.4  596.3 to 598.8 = -0.028 mag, 13.9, 14.5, 14.5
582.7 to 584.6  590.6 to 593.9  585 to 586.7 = 0.031 mag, 13.7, 13.4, 14.2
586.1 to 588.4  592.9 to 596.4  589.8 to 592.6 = -0.016 mag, 13.4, 14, 14.1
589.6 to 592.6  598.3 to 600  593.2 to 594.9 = 0.017 mag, 14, 14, 14.6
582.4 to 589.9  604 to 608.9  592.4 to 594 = -0.084 mag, 12.9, 14.5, 14.4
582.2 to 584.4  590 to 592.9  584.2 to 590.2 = 0.100 mag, 13.9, 12.7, 14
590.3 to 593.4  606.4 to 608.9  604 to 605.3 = -0.022 mag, 13.9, 14.4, 14.2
